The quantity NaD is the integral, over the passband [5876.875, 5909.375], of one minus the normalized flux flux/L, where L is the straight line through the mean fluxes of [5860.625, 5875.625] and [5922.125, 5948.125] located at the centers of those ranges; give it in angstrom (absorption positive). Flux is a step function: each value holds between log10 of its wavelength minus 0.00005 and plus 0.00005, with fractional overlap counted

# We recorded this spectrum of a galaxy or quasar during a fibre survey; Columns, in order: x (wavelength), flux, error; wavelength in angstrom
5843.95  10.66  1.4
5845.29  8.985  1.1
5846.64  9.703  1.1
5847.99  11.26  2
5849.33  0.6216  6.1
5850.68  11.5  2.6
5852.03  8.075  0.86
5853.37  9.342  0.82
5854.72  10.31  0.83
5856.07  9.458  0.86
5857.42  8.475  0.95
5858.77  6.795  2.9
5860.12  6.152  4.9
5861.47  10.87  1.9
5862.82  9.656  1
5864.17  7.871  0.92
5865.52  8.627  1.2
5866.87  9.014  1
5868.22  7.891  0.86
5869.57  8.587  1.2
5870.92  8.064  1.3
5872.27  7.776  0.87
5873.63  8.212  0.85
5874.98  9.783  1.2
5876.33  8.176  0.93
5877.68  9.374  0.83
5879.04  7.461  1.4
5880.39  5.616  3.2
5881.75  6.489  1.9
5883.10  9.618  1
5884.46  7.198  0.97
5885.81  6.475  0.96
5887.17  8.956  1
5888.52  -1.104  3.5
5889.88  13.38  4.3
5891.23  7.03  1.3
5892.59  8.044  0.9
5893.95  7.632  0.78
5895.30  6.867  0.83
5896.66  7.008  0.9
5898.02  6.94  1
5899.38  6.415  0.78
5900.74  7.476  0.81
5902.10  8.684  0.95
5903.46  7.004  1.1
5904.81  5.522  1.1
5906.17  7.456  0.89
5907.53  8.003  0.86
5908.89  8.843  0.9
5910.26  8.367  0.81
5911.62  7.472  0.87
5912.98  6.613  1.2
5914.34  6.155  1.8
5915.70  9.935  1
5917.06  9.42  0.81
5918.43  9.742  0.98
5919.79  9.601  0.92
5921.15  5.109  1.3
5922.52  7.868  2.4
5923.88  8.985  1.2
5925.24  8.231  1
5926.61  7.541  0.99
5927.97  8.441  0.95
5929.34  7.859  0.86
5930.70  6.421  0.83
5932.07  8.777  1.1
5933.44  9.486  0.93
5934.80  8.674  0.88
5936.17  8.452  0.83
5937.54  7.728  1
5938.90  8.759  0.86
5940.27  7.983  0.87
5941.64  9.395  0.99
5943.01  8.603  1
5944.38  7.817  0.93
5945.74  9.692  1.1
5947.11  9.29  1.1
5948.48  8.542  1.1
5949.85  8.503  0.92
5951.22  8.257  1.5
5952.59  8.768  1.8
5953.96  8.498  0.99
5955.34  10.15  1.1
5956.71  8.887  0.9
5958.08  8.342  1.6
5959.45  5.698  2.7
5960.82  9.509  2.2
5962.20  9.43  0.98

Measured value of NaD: 4.80 angstrom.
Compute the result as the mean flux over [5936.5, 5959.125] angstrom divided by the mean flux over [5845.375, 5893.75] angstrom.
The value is 1.1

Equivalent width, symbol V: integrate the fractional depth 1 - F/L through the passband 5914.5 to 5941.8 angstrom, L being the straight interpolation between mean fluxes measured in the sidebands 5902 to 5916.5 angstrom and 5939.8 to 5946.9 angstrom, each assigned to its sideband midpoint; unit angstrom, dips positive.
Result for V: -0.4 angstrom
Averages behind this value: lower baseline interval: 7.62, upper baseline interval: 8.76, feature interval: 8.36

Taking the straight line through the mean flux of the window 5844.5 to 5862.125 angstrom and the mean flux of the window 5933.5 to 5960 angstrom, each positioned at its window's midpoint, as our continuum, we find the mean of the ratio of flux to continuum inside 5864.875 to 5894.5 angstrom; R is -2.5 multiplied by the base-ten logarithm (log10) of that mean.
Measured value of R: 0.100 mag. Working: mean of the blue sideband 8.59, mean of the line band 7.83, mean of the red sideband 8.57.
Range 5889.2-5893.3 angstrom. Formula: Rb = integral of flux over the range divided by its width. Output 9.47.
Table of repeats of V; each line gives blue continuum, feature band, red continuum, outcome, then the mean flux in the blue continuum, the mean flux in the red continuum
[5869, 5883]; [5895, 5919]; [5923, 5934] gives 1.4 angstrom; 8.02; 8.2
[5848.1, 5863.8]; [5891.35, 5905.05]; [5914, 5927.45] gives 1.9 angstrom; 8.4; 8.32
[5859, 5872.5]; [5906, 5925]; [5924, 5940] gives 0.3 angstrom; 8.42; 8.24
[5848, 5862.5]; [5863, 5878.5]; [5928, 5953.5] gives -0.3 angstrom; 8.34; 8.5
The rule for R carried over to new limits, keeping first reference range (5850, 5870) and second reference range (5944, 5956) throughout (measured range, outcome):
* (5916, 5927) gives 0.06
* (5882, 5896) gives 0.20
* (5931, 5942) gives 0.04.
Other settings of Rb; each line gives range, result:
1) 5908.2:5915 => 7.49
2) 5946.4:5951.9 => 8.65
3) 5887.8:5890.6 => 6.22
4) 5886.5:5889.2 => 3.92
